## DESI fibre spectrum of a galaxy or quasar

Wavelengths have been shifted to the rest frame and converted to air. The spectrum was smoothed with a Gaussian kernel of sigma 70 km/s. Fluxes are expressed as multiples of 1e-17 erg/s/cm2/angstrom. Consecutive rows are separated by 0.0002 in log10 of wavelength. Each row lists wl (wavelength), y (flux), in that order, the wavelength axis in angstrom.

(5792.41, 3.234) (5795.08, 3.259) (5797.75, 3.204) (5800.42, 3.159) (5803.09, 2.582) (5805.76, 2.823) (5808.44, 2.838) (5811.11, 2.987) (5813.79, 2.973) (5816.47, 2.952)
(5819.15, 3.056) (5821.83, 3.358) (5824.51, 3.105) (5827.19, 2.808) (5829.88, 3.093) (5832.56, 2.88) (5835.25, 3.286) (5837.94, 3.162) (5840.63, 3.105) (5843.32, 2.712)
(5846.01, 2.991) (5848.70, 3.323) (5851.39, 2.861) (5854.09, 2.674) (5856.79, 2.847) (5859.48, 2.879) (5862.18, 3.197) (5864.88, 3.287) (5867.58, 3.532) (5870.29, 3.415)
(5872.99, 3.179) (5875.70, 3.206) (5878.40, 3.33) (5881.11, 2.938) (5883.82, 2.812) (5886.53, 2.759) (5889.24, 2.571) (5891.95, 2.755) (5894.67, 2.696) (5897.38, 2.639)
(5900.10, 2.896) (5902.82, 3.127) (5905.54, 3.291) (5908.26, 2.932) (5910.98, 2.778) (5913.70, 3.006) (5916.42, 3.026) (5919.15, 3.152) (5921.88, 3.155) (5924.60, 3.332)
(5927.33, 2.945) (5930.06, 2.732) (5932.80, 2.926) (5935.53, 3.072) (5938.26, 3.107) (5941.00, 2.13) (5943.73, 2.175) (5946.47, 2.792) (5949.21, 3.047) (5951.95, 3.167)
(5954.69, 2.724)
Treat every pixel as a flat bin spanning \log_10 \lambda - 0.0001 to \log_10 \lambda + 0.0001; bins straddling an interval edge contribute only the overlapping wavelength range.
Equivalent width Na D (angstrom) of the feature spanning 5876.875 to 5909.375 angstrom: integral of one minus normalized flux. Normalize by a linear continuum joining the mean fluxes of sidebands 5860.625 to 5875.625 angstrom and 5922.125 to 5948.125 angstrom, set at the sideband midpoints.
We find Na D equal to 2.3 angstrom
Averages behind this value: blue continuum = 3.3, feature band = 2.9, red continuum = 2.82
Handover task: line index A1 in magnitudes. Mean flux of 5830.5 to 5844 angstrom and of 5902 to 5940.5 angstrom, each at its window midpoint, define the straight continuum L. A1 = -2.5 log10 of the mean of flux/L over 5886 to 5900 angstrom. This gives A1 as 0.13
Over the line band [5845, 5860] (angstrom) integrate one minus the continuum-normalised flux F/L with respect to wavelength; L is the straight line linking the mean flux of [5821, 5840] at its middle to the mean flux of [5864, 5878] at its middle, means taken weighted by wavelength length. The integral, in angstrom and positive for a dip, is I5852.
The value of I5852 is 1.3 angstrom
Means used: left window 3.09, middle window 2.93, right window 3.33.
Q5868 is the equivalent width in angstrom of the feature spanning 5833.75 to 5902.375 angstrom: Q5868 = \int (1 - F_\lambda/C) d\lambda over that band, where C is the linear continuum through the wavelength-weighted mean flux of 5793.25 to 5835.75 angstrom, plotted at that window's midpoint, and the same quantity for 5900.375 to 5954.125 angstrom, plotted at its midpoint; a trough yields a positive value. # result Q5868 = -0.51 angstrom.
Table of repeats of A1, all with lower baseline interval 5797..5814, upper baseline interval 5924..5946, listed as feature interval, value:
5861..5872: -0.17 mag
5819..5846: -0.06 mag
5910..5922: -0.08 mag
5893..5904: 0.00 mag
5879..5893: 0.02 mag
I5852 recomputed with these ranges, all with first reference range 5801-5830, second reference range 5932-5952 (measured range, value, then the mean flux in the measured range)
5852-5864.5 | -0.13 angstrom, 2.93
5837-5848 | -0.32 angstrom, 3.01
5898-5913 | -0.84 angstrom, 2.99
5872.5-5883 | -1.00 angstrom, 3.14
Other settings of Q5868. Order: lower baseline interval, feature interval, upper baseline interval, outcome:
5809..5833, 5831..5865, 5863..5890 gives 0.7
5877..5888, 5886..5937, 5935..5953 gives -1.3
